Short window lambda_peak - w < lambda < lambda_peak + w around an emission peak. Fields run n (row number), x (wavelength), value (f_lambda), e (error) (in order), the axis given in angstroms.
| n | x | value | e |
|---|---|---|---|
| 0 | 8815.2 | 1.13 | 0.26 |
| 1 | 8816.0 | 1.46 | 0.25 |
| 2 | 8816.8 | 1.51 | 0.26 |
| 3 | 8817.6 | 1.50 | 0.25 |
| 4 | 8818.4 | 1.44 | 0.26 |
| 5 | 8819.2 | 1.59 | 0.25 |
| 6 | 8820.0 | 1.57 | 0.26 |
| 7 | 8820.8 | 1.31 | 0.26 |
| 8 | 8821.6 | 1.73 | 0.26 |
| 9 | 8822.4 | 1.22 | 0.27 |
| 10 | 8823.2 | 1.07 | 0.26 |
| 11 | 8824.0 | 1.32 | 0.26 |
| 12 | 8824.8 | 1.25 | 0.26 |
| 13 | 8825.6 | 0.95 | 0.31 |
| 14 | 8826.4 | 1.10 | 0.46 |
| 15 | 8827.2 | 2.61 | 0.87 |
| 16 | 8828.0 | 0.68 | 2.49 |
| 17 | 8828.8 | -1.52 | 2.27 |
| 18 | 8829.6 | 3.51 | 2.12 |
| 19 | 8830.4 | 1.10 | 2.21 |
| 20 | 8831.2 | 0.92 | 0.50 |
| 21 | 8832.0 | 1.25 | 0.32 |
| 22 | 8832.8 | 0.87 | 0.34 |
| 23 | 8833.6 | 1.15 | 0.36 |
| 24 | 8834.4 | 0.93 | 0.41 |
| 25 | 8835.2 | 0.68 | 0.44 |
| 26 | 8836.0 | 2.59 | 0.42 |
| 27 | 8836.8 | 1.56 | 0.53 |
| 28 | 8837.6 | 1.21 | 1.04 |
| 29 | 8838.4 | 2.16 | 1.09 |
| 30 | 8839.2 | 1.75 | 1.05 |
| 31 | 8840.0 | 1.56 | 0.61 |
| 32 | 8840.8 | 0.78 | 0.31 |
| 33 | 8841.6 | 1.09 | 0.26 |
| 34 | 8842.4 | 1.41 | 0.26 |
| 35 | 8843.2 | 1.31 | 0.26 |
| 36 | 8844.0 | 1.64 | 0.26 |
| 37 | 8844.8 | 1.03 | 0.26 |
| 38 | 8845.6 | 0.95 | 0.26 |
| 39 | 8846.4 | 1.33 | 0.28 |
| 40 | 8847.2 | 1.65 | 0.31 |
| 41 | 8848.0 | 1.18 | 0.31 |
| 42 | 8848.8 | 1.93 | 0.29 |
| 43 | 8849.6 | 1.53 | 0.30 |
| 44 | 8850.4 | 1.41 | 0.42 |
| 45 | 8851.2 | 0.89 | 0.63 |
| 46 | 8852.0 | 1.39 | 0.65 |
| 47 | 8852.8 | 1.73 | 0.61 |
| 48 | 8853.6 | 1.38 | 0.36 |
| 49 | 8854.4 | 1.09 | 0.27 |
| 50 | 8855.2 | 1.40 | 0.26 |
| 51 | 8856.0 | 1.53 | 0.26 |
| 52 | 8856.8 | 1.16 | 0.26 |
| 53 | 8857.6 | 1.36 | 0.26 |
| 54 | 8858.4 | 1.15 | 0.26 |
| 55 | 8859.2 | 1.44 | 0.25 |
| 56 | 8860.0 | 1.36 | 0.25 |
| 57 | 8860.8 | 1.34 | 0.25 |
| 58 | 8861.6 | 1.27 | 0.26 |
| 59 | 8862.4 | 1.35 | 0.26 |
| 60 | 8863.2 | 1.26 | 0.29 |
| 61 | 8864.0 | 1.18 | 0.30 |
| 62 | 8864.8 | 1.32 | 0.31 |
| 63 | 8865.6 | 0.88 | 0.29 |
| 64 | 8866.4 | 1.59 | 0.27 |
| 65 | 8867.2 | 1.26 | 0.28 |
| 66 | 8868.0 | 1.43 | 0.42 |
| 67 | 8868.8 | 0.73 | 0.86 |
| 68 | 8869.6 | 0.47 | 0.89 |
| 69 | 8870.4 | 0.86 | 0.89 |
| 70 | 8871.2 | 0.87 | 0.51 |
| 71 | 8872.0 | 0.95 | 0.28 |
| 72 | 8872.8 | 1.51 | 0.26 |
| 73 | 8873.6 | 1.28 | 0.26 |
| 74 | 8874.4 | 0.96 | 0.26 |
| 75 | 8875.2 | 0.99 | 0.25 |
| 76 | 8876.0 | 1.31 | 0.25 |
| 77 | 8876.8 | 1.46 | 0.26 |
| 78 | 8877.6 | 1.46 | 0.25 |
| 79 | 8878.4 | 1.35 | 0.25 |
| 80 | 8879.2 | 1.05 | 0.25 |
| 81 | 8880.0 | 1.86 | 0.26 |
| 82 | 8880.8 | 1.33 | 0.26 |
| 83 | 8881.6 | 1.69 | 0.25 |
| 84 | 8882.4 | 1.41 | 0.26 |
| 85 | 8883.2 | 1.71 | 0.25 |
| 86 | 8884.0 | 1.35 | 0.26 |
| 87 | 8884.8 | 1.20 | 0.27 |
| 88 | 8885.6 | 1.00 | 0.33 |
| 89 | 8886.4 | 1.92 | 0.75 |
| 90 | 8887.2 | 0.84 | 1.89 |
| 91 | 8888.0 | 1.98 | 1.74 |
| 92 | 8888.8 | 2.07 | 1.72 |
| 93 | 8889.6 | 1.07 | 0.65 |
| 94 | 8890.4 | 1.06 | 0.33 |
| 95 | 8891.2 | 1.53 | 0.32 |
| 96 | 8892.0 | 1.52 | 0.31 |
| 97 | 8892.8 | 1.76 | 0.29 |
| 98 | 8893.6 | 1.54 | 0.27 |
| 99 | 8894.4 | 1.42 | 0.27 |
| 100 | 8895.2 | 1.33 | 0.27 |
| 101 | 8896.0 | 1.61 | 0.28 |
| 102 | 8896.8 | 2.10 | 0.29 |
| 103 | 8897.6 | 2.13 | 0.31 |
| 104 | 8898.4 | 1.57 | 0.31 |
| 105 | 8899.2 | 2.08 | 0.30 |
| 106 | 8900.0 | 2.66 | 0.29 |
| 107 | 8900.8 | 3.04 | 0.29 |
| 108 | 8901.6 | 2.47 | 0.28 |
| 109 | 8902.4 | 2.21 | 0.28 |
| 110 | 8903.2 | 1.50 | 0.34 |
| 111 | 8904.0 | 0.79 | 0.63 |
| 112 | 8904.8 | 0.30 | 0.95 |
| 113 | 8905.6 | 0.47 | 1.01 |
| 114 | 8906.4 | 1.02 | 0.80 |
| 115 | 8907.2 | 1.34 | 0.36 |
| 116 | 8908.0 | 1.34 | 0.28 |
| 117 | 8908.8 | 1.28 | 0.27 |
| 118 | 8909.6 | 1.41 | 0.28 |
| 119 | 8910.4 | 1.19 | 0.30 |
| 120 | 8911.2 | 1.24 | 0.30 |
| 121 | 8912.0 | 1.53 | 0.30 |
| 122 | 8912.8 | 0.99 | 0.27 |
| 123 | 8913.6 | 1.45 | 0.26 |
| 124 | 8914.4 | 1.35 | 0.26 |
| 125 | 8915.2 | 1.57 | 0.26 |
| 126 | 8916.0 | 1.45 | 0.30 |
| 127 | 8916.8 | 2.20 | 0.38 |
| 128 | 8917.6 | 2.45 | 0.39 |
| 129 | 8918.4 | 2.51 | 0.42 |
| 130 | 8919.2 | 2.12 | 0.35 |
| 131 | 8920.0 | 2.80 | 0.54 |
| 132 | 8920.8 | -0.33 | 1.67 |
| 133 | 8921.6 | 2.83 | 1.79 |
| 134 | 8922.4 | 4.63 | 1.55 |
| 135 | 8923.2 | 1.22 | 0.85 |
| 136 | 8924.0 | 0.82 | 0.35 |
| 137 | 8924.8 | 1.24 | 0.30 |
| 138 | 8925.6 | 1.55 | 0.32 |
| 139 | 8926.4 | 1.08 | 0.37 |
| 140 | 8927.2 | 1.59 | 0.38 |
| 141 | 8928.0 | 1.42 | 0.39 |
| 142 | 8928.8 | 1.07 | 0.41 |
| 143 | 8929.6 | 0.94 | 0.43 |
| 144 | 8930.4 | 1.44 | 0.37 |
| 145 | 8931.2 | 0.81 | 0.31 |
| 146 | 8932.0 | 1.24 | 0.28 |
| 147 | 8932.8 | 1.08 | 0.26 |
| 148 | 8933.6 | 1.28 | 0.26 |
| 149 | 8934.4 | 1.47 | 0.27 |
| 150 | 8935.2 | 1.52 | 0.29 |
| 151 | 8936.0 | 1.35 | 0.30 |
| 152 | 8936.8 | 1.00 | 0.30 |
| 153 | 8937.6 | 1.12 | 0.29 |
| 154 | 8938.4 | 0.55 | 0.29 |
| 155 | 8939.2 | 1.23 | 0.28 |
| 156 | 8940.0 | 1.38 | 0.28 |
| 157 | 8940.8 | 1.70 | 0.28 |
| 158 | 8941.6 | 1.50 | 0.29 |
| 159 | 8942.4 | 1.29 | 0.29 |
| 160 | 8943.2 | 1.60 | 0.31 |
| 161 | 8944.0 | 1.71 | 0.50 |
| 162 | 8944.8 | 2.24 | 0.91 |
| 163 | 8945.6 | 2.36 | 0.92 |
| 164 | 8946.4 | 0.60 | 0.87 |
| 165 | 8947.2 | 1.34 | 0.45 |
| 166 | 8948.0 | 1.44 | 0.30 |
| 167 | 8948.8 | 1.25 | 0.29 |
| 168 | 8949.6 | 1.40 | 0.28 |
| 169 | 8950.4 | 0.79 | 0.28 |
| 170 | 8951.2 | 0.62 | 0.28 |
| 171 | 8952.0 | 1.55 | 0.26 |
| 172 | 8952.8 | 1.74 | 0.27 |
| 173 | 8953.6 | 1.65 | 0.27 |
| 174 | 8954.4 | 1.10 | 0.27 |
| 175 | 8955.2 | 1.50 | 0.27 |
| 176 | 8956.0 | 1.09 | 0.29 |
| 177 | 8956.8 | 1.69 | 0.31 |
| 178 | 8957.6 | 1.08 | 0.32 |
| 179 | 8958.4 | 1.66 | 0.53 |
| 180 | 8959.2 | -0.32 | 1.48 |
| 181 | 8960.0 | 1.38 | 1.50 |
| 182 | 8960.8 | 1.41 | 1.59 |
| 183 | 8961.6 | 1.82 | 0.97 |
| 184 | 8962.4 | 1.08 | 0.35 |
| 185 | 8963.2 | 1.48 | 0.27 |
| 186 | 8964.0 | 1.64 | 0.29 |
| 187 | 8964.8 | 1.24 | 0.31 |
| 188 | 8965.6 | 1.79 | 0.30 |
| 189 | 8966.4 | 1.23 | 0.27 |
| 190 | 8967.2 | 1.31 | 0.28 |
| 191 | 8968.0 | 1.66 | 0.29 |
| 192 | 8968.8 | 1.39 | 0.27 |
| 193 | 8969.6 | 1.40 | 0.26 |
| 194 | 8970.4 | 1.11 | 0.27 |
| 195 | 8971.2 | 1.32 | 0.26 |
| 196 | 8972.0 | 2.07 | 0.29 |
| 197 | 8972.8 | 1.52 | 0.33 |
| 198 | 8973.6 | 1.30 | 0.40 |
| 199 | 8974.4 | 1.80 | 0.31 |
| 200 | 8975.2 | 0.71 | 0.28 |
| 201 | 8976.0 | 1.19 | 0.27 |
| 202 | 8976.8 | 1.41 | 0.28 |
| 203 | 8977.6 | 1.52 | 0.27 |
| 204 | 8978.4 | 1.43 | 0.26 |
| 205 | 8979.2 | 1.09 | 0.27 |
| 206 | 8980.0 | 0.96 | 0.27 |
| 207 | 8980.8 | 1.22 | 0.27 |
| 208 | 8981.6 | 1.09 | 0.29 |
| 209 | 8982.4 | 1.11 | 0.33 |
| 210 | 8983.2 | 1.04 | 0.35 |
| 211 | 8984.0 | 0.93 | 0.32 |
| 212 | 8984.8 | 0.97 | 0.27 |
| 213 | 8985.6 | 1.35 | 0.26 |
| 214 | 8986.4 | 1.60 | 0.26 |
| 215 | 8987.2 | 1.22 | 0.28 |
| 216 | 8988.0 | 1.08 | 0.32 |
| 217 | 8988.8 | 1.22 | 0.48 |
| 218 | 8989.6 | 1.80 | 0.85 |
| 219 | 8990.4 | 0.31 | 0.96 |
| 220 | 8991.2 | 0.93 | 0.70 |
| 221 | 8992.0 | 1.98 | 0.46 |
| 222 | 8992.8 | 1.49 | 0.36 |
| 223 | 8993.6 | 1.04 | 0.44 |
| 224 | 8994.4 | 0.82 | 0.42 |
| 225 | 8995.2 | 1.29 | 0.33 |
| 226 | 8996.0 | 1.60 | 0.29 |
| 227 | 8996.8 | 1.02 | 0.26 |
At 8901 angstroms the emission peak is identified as [S II] 6716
